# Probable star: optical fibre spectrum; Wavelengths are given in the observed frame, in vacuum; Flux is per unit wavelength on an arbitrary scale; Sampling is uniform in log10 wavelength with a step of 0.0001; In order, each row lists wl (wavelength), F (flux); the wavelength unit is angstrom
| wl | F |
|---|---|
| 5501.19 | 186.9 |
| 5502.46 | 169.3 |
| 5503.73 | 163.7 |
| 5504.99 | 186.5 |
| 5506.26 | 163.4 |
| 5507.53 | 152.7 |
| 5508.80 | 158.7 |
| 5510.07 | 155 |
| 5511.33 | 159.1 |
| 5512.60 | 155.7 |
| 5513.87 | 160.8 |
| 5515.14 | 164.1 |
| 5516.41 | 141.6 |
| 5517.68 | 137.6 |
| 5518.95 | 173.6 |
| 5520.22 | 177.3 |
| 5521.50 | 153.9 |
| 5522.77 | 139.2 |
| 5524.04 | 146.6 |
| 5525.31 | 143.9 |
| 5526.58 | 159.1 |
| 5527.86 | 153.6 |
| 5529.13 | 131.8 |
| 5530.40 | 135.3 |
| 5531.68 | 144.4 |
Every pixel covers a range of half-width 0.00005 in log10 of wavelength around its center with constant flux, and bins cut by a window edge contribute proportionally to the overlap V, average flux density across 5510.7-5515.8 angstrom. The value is 160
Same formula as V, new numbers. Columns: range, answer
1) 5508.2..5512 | 158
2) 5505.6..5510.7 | 157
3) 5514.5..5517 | 153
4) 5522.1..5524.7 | 143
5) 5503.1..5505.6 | 176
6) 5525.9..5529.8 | 148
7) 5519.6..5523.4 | 156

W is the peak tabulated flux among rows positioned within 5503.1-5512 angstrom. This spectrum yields 186.5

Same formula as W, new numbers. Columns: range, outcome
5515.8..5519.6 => 173.6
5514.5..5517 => 164.1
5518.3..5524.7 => 177.3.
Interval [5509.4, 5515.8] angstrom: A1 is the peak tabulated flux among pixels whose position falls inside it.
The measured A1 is 164.1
